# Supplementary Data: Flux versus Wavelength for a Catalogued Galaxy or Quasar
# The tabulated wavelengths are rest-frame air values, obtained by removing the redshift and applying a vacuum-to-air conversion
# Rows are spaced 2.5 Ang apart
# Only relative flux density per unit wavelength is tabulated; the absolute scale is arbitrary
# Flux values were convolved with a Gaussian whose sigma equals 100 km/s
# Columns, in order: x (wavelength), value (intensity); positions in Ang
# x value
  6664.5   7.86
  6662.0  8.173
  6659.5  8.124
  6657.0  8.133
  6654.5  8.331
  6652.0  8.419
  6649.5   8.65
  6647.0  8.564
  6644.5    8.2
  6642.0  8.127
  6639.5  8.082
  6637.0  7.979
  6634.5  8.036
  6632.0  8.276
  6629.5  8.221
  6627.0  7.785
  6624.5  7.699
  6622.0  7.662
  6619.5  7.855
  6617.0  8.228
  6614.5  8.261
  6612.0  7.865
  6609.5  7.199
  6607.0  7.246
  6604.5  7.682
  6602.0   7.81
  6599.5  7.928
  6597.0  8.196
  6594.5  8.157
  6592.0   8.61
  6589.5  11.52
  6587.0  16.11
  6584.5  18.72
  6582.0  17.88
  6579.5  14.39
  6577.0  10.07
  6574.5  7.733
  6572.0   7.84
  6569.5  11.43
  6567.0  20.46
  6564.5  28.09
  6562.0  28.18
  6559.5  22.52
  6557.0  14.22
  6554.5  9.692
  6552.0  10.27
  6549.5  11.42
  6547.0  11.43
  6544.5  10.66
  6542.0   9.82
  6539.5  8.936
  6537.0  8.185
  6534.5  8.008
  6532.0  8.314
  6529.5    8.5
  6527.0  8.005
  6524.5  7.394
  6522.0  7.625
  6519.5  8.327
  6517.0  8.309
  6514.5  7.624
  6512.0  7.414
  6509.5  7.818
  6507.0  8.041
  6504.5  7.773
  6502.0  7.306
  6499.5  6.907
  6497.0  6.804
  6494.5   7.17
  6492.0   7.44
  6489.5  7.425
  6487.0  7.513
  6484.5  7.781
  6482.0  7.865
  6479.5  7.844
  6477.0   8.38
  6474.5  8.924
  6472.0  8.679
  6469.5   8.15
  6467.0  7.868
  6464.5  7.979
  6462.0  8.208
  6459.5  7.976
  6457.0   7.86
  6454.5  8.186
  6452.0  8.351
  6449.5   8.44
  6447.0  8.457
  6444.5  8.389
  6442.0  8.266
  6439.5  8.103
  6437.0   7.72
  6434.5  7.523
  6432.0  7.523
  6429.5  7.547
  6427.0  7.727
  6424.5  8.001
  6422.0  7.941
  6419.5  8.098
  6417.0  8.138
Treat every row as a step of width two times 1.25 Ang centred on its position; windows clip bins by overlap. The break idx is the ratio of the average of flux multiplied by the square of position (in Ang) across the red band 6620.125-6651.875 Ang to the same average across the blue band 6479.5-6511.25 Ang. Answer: 1.13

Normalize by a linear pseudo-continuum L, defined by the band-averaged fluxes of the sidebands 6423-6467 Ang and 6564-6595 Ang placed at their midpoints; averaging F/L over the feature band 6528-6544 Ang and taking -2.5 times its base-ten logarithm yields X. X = 0.34 mag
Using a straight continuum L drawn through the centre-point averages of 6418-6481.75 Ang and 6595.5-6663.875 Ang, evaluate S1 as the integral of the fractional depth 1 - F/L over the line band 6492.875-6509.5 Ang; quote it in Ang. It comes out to 1.4 Ang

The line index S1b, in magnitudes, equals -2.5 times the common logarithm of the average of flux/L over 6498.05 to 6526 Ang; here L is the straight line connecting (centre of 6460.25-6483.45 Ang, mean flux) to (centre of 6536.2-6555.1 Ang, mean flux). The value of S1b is 0.20 mag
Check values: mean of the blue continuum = 8.2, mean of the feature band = 7.68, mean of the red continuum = 10.1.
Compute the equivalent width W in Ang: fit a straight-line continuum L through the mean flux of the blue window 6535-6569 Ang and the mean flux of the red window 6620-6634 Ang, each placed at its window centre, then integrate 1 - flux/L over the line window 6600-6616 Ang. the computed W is 3.2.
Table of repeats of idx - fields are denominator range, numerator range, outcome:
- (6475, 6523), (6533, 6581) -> 1.77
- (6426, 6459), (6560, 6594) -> 2.01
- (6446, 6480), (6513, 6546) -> 1.05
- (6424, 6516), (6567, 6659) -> 1.25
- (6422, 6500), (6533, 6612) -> 1.59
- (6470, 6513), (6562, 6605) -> 1.74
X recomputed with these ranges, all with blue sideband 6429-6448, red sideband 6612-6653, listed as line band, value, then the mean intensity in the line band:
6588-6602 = -0.11 mag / 8.92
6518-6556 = -0.14 mag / 9.13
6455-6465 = -0.01 mag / 8.02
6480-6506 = 0.08 mag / 7.42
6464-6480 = -0.04 mag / 8.29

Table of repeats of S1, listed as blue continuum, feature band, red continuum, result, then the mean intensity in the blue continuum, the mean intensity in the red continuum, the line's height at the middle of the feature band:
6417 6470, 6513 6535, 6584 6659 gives 0.8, 8.02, 8.68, 8.32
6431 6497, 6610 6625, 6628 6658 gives 0.6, 7.98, 8.25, 8.21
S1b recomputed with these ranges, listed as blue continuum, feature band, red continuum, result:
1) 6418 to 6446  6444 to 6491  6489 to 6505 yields -0.080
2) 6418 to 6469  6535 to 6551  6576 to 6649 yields -0.134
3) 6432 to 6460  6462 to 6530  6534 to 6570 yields 0.365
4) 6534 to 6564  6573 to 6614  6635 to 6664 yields 0.076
